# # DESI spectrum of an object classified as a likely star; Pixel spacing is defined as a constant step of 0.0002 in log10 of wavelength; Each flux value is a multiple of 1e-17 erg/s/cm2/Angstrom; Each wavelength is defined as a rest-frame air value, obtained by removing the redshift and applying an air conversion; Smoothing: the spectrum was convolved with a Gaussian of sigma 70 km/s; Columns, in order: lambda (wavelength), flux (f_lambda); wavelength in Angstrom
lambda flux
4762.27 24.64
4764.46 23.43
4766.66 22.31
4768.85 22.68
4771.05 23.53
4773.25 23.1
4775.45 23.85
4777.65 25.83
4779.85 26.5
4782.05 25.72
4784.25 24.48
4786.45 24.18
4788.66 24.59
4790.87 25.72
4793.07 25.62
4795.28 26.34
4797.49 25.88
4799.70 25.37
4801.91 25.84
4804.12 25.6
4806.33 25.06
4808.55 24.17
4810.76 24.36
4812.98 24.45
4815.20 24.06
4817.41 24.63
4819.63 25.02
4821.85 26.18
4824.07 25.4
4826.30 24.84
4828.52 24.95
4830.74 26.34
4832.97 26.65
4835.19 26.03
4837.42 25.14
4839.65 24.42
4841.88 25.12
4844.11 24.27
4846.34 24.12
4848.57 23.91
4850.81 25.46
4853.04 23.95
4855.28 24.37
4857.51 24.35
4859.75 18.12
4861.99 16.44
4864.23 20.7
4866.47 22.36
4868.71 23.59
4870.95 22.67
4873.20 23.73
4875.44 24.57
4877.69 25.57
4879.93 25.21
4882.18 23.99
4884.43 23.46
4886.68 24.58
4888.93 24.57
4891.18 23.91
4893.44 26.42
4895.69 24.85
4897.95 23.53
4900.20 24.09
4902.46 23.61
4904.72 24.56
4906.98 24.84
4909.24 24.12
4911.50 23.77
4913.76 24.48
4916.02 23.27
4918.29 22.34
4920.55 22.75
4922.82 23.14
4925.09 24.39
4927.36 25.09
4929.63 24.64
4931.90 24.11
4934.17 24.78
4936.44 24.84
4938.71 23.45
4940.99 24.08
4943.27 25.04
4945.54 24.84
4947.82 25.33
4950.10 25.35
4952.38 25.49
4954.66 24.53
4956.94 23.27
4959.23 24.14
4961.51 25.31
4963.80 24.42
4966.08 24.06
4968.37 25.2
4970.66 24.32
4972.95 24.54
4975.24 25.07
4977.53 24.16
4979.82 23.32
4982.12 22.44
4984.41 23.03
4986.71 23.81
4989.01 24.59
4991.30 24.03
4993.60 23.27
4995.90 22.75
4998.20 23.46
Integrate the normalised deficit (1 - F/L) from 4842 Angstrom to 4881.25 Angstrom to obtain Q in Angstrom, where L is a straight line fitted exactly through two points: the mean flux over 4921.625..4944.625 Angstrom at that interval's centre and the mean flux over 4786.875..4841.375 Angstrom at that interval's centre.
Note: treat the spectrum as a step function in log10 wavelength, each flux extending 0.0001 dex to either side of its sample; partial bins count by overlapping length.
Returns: 2.69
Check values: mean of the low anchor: 25.3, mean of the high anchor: 24.4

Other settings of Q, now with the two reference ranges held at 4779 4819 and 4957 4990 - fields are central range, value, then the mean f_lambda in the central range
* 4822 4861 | 0.5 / 24.6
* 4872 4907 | 0.2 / 24.4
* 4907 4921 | 0.5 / 23.6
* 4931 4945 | 0.0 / 24.4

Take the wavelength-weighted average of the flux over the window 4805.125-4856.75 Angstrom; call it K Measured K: 24.9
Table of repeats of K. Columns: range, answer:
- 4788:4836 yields 25.3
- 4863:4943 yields 24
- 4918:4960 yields 24.3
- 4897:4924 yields 23.7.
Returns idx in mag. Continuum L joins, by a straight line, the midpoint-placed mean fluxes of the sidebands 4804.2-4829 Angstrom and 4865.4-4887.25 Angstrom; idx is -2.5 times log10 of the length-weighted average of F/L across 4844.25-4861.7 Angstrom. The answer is 0.052 mag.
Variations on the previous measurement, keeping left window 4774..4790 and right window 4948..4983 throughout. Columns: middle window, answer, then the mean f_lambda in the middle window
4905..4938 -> 0.02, 24.1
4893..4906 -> 0.01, 24.4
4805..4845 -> -0.01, 25.1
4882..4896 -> 0.00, 24.6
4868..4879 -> 0.03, 24.1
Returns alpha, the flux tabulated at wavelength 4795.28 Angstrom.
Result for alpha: 26.34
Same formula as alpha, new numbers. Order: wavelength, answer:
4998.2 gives 23.46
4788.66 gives 24.59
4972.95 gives 24.54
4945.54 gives 24.84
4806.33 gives 25.06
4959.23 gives 24.14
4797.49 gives 25.88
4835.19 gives 26.03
